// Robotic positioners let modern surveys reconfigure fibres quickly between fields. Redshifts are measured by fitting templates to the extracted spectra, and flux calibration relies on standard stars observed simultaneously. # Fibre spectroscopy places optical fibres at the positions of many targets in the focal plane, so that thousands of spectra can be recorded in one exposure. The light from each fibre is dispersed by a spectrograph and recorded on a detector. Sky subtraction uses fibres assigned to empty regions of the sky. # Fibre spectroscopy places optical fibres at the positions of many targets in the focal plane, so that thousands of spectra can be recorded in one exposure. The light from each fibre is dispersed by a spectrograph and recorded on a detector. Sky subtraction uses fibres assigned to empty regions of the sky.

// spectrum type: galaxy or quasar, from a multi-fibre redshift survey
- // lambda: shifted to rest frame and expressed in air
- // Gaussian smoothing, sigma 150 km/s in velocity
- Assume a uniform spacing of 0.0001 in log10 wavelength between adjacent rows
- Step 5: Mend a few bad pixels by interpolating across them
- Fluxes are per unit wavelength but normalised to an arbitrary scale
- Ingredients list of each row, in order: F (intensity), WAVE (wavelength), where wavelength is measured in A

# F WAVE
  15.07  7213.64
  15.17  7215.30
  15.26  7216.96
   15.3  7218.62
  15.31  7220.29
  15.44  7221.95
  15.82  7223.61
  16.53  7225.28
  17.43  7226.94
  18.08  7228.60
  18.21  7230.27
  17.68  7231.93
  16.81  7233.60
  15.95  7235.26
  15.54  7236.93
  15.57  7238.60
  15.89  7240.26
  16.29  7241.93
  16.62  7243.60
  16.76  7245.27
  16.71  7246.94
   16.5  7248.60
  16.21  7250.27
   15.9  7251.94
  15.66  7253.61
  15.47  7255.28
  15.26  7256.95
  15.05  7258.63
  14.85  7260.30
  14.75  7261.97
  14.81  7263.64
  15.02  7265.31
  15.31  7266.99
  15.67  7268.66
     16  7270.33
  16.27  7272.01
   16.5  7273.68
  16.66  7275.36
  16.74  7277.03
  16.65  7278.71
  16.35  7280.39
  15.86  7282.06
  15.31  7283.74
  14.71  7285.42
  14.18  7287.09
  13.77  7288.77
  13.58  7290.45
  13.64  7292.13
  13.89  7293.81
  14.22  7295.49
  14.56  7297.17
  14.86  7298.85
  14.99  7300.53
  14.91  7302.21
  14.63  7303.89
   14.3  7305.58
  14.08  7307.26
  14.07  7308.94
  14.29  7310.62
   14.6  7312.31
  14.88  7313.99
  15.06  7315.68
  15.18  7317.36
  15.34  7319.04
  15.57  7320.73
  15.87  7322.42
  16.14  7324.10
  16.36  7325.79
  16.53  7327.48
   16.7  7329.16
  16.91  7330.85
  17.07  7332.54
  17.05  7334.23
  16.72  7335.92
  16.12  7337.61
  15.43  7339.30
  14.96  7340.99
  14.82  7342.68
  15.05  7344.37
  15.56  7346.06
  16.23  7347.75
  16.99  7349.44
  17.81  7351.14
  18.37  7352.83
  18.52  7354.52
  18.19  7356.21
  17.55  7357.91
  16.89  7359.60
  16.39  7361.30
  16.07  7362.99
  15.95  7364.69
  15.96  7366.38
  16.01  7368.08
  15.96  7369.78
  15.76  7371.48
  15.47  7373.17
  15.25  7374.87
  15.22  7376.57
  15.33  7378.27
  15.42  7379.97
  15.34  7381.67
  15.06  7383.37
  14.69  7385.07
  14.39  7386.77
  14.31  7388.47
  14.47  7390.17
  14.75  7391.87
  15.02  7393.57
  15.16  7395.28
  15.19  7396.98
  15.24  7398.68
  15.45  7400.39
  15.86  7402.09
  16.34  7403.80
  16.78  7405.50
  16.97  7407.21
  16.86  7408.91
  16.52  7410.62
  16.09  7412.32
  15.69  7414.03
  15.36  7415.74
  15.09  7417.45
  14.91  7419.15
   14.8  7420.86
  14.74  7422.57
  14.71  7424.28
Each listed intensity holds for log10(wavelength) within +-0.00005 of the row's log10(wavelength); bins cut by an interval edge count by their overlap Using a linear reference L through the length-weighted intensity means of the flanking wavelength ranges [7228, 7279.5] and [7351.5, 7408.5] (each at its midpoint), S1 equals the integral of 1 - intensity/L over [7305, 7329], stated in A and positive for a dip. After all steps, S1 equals 1.2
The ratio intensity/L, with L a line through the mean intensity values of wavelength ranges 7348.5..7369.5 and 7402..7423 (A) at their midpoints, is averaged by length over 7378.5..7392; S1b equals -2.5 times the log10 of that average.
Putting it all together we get 0.113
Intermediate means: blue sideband 17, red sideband 15.9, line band 14.8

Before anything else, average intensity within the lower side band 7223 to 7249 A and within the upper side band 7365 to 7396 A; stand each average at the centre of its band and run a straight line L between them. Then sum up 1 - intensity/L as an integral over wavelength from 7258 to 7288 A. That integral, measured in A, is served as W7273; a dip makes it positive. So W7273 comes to 1.3 A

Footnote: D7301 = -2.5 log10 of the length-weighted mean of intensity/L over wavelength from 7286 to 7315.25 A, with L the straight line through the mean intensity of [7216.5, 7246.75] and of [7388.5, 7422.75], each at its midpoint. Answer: 0.12 mag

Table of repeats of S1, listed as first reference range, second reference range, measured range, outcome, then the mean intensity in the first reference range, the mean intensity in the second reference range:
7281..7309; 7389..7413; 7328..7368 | -3.9 A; 14.5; 15.7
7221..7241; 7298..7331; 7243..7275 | 0.7 A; 16.6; 15.2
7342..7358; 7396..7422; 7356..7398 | 2.2 A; 16.9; 15.8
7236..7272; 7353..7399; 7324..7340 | -0.8 A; 15.7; 15.7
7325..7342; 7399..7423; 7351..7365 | -1.0 A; 16.4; 15.8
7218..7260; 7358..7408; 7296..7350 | 1.2 A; 16.2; 15.6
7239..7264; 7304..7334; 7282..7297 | 1.3 A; 15.8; 15.5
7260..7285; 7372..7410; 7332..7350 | -0.5 A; 15.8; 15.4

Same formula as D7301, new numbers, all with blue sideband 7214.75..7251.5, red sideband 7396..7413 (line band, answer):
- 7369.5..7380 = 0.05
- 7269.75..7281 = -0.01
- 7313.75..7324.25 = 0.06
